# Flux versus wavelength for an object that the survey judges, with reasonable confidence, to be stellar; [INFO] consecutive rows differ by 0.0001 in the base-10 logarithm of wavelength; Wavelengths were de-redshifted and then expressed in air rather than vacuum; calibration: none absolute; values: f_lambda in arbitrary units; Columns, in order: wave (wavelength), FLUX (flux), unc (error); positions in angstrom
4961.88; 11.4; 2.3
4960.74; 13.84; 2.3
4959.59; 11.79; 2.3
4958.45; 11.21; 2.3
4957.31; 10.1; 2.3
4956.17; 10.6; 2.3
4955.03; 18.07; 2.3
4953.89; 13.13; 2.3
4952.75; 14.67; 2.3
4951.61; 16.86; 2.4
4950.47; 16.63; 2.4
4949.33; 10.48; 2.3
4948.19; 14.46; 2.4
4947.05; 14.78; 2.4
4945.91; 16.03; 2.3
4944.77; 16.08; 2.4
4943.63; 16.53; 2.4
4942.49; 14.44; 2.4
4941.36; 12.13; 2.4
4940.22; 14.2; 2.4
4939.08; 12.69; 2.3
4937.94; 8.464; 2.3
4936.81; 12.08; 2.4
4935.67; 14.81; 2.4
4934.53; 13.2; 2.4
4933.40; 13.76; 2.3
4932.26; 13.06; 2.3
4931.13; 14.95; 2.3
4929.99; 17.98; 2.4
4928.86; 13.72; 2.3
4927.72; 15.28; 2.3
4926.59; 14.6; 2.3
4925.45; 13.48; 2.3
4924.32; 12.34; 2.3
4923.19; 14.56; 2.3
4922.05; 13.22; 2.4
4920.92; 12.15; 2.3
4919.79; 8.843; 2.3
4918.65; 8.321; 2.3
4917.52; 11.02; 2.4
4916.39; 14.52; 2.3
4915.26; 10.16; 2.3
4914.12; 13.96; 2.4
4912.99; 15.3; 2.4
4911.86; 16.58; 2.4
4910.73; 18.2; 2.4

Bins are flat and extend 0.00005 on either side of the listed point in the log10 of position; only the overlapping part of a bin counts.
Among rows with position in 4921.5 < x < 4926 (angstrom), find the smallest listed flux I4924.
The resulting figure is 12.34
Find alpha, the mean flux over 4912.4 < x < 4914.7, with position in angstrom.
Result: 14.6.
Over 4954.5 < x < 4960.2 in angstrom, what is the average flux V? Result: 12.3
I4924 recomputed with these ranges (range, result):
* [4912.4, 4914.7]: 13.96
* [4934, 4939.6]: 8.464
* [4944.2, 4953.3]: 10.48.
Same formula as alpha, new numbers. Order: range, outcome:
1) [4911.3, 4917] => 14.1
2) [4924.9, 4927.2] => 14.1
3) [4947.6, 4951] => 13.8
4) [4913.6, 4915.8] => 12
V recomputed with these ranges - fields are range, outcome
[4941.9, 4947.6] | 15.6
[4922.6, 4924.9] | 13.5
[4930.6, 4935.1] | 13.7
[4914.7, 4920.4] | 10.6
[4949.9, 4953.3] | 16.1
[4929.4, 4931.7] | 16.5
